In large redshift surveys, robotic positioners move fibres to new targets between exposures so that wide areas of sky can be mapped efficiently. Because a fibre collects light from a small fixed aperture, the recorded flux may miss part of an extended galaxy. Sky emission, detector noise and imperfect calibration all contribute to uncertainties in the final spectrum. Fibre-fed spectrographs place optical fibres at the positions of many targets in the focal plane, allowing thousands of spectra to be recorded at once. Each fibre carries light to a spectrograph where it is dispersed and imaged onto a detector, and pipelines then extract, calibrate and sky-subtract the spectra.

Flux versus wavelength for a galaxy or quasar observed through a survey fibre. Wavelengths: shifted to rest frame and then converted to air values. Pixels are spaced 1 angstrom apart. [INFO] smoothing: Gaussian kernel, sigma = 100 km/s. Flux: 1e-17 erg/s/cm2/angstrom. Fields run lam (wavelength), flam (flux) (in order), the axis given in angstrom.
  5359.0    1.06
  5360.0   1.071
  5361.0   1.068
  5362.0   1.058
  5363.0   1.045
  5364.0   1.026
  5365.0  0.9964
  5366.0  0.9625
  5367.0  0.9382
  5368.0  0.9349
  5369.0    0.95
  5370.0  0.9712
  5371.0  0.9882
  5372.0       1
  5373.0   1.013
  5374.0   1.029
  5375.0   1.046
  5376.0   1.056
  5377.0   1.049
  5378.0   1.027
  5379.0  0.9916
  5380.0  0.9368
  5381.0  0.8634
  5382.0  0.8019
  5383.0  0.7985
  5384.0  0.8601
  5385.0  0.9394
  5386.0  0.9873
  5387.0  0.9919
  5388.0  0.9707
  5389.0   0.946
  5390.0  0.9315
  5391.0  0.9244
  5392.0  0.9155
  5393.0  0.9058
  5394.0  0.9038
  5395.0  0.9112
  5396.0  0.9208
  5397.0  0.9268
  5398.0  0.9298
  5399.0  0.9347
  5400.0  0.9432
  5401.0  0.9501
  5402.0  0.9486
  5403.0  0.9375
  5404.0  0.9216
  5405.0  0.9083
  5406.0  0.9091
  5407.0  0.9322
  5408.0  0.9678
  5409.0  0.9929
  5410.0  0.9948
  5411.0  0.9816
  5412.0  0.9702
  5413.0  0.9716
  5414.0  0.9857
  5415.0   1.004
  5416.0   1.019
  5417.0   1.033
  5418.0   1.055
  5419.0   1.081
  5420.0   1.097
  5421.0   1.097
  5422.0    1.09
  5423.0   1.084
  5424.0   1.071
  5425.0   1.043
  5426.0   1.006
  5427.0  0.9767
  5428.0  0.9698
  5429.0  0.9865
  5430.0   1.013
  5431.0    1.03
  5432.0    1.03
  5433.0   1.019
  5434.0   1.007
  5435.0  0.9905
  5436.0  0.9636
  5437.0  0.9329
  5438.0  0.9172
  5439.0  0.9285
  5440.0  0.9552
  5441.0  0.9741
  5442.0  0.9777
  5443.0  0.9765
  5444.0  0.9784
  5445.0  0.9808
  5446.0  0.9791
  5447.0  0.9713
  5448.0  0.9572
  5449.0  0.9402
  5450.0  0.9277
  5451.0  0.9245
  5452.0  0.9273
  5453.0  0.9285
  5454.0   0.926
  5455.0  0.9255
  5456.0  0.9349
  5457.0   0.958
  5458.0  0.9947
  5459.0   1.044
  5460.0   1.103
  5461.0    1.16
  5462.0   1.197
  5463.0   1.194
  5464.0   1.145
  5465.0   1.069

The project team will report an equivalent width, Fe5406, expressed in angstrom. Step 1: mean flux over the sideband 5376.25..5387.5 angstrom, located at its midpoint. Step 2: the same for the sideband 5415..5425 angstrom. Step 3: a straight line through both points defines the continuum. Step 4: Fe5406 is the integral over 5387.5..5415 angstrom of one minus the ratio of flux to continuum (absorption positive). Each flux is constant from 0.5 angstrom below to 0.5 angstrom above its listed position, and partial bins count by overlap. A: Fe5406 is 1.6 angstrom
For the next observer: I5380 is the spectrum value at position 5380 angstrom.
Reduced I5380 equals 0.9368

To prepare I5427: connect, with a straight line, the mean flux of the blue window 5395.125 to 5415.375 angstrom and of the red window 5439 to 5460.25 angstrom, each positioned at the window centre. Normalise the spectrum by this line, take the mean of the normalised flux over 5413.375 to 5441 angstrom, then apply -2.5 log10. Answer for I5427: -0.06 mag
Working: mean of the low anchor 0.95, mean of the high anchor 0.963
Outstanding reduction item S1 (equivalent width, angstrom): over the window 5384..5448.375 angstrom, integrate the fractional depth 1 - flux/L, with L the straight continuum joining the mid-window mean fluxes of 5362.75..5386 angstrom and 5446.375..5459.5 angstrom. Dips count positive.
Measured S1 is -1.2 angstrom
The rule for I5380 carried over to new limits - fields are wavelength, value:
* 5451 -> 0.9245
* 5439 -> 0.9285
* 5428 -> 0.9698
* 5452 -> 0.9273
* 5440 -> 0.9552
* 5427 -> 0.9767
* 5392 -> 0.9155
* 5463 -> 1.194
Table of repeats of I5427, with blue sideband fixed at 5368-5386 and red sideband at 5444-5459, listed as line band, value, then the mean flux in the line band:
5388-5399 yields 0.04 mag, 0.924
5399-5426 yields -0.05 mag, 0.999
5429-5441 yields -0.03 mag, 0.981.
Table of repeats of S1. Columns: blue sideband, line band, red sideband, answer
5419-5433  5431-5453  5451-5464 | 1.4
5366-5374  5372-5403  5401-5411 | 0.5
